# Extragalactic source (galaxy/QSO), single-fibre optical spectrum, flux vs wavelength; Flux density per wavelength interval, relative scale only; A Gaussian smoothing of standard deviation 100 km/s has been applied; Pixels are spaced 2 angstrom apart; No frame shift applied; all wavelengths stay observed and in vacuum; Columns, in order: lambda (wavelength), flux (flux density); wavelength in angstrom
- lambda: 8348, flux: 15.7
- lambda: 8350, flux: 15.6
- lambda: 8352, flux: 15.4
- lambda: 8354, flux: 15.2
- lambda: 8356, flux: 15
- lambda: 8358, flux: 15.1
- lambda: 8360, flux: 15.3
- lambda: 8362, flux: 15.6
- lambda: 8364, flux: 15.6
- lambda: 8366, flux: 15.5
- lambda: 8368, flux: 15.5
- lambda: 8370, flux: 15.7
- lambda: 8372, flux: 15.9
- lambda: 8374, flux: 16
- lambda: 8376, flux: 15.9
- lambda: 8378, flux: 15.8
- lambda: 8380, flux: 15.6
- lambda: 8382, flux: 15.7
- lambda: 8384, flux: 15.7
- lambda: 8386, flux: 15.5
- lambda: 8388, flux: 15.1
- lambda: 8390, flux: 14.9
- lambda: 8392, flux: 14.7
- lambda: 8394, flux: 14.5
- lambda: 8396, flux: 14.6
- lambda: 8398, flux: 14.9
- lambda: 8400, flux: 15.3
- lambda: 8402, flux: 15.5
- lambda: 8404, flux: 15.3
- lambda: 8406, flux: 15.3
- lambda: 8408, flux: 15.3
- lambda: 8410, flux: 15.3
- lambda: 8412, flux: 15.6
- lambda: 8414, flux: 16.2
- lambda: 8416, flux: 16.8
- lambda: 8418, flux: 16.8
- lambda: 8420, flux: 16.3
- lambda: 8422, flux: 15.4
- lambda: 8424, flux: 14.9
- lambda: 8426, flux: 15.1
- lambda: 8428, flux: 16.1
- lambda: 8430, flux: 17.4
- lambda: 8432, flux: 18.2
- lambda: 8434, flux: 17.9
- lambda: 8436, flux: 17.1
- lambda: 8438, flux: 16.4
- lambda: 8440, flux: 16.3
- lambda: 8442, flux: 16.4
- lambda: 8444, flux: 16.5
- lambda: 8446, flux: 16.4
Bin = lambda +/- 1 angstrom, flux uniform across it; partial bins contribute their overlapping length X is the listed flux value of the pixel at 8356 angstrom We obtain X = 15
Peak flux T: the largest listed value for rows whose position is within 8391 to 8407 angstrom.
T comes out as 15.5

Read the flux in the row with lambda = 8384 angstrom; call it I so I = 15.7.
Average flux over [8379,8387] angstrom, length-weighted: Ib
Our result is 15.6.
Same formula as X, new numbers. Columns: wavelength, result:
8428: 16.1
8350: 15.6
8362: 15.6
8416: 16.8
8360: 15.3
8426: 15.1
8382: 15.7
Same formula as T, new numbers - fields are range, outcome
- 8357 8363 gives 15.6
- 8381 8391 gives 15.7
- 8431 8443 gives 18.2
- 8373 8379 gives 16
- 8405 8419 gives 16.8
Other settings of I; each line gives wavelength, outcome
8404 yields 15.3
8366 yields 15.5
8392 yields 14.7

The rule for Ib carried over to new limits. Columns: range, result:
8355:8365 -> 15.3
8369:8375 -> 15.9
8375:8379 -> 15.9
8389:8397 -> 14.7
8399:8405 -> 15.4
